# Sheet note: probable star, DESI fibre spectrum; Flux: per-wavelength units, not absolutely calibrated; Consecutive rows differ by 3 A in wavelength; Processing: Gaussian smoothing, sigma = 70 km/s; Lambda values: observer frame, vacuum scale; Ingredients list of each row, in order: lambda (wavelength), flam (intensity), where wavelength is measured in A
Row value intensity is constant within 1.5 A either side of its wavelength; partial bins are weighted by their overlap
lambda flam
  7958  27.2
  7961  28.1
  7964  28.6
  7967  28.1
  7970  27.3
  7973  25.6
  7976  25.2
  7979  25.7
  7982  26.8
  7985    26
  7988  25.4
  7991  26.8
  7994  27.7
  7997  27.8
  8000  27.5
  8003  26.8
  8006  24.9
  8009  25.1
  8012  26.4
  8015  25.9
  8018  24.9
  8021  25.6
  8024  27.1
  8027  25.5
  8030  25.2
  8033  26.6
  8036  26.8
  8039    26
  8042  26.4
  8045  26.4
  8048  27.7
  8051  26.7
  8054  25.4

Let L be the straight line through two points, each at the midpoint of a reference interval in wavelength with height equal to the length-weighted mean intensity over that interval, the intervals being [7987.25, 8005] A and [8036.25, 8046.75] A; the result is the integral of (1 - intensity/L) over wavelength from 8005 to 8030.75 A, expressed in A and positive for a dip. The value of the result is 1.0 A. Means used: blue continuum 27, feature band 25.6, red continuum 26.4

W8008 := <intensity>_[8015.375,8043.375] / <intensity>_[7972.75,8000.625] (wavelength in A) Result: 0.98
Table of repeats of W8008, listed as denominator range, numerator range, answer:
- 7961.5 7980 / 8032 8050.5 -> 0.99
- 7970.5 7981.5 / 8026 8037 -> 1.01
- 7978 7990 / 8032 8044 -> 1.02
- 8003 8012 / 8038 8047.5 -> 1.04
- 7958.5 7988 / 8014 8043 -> 0.97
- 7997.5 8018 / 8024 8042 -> 1.00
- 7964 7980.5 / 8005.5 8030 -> 0.97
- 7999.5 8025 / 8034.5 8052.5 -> 1.03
